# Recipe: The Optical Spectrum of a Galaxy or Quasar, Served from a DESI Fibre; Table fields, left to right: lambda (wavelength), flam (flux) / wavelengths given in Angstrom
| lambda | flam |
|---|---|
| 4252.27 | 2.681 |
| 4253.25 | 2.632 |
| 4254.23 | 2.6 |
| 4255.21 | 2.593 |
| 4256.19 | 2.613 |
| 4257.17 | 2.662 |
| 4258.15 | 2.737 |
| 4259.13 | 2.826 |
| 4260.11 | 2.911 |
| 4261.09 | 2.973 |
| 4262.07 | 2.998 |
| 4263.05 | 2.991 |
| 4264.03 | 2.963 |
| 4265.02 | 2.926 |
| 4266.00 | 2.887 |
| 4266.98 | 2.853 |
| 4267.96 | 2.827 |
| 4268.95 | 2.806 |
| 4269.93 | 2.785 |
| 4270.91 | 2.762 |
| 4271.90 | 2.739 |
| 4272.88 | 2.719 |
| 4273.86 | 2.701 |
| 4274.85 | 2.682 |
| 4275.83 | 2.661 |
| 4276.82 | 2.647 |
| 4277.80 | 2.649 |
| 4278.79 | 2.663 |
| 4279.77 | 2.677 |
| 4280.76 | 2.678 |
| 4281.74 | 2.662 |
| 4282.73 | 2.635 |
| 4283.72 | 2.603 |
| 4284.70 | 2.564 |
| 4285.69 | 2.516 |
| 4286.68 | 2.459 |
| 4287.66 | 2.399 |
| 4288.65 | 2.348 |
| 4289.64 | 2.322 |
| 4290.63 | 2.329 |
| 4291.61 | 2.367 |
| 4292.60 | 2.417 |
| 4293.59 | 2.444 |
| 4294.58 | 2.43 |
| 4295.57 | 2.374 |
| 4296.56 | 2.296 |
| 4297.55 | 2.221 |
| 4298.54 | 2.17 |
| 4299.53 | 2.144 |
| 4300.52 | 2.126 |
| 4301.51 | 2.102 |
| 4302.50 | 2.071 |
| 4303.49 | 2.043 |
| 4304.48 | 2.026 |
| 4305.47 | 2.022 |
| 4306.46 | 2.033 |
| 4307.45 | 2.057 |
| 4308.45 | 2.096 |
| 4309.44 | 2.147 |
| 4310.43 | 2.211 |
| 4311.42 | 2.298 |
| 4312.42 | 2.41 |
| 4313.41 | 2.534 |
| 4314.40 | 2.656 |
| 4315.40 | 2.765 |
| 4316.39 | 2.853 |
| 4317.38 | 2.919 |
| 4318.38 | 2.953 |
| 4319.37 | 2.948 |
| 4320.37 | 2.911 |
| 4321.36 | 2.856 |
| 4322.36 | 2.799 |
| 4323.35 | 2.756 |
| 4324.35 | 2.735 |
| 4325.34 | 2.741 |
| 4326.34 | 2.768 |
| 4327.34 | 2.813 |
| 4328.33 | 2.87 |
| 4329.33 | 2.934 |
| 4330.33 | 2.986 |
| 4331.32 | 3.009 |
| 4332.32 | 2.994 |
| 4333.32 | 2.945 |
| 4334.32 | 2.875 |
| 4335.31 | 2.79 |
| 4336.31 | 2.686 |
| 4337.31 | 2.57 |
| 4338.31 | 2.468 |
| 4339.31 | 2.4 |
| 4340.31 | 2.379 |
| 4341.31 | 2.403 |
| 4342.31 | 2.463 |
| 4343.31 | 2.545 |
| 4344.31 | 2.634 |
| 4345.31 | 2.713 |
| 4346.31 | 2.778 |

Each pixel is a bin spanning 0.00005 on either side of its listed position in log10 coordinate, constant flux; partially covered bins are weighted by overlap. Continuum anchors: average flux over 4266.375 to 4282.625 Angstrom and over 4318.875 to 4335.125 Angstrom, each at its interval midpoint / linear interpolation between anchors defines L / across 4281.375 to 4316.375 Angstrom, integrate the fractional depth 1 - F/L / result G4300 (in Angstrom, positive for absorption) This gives 5.8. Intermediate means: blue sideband 2.72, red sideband 2.87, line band 2.33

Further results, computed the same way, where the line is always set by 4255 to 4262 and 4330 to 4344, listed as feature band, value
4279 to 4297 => 1.74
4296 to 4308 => 2.70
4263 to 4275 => -0.21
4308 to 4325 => 0.39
